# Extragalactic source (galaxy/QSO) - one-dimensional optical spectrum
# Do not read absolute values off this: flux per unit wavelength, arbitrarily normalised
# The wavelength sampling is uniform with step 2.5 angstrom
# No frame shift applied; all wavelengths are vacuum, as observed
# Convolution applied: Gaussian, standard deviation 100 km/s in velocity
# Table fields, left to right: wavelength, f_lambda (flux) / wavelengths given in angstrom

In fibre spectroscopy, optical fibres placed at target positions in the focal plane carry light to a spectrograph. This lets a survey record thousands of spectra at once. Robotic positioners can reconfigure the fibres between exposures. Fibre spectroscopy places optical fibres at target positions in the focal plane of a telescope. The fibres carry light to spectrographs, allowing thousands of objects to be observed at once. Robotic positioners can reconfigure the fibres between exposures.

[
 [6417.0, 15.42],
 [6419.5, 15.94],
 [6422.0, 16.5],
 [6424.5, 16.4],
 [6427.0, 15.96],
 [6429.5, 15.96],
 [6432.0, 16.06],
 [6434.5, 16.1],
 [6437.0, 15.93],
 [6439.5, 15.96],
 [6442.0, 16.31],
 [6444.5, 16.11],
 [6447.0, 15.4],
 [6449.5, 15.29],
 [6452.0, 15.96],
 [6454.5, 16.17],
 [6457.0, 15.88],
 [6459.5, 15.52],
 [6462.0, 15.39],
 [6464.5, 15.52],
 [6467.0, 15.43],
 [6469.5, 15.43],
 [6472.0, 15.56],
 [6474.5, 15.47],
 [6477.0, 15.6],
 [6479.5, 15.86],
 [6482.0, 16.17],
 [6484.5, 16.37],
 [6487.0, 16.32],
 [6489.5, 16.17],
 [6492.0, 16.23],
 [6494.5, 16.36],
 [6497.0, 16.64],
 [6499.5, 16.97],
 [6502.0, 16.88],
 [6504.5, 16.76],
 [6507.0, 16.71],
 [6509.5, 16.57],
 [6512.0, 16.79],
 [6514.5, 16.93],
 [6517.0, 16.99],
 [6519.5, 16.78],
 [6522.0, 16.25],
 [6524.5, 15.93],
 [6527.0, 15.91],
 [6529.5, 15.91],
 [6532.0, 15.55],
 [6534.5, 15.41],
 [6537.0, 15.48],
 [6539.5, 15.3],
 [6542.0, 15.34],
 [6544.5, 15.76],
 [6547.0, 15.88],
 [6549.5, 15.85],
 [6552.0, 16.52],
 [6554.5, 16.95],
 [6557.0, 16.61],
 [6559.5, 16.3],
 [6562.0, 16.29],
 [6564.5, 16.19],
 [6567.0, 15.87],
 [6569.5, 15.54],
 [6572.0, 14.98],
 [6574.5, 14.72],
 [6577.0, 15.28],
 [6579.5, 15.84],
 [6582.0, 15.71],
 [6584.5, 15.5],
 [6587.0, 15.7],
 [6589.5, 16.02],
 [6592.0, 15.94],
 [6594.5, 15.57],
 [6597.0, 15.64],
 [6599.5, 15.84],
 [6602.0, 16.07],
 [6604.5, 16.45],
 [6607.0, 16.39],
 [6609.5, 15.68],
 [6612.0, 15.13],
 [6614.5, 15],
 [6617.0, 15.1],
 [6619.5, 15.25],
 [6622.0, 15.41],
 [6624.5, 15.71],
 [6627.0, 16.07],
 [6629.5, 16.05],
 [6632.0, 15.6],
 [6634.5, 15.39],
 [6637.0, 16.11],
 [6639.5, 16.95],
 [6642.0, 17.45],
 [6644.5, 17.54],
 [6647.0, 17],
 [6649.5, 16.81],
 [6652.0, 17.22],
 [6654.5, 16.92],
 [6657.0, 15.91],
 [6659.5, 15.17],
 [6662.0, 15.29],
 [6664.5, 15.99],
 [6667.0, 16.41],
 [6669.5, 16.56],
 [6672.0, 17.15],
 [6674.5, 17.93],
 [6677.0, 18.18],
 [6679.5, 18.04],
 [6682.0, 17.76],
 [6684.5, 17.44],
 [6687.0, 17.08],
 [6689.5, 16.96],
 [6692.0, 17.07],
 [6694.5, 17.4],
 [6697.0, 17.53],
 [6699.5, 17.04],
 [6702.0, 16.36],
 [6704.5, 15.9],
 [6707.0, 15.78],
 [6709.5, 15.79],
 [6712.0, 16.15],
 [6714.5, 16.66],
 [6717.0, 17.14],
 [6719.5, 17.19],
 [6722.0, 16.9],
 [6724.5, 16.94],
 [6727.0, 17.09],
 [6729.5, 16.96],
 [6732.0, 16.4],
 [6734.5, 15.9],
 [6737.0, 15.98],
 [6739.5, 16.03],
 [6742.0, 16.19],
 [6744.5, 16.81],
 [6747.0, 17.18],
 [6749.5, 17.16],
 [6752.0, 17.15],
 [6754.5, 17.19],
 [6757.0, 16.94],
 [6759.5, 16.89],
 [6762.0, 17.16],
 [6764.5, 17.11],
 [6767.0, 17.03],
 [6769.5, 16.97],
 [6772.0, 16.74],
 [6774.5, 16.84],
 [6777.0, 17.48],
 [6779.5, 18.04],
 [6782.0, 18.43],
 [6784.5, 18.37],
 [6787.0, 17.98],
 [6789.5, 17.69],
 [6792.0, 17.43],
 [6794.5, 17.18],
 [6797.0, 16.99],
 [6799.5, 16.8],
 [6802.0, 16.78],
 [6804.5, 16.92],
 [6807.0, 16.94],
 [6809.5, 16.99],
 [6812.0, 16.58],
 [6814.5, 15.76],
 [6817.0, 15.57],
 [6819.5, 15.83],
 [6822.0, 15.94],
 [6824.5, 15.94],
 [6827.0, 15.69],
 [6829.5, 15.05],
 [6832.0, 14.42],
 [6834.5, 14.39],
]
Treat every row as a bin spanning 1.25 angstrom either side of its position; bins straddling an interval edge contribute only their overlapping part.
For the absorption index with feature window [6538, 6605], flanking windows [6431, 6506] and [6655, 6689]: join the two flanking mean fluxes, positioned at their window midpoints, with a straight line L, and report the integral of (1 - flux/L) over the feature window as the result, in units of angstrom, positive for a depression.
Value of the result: 2.4 angstrom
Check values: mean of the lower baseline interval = 16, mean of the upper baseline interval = 16.8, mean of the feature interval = 15.8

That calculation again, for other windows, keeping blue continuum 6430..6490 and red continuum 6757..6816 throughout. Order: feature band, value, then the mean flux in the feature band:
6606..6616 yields 0.57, 15.5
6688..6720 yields 0.28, 16.7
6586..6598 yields 0.43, 15.8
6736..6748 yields 0.39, 16.4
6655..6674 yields 0.56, 16.2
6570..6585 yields 0.89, 15.3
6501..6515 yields -0.64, 16.8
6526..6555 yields 0.66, 15.8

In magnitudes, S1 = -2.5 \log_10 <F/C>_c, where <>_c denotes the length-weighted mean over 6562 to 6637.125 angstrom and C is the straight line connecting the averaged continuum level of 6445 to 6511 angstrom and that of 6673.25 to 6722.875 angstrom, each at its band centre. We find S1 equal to 0.06 mag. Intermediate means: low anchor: 16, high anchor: 17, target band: 15.7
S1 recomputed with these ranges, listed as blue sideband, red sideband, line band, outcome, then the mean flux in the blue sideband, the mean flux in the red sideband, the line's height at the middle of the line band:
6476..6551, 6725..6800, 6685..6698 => -0.03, 16.2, 17.1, 16.8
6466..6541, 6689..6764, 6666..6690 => -0.05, 16.2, 16.7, 16.6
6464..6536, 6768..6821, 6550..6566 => 0.00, 16.2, 17.1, 16.4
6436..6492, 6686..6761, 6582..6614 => 0.03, 15.8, 16.7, 16.3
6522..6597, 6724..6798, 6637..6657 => -0.04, 15.8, 17.1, 16.4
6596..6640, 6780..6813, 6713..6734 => -0.01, 15.7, 17.3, 16.7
